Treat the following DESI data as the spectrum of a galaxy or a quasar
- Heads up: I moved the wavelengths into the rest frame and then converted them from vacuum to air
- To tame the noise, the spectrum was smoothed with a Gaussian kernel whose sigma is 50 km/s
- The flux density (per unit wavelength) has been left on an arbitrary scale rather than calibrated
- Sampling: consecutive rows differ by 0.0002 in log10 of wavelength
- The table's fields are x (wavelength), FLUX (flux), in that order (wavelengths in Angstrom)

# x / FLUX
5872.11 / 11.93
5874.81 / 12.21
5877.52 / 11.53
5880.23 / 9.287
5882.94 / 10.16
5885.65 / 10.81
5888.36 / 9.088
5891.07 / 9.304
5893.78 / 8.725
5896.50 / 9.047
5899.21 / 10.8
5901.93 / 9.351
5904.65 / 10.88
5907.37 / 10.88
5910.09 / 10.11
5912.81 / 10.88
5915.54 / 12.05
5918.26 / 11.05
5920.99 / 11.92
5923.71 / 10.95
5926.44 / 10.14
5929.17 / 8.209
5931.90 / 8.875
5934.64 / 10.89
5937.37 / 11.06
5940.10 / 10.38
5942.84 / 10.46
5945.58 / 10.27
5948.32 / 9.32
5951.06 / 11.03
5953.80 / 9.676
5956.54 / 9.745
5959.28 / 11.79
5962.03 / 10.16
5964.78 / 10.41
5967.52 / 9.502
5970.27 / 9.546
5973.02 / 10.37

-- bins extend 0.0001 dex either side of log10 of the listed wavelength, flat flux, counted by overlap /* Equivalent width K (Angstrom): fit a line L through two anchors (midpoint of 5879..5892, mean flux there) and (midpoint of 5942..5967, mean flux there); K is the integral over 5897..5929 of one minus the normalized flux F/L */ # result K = -2.3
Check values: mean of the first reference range 9.75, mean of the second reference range 10.3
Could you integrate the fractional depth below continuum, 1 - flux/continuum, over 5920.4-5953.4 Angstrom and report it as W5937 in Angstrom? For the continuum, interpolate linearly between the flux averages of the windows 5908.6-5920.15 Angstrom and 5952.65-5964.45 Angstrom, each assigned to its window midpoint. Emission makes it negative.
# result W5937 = 1.4 Angstrom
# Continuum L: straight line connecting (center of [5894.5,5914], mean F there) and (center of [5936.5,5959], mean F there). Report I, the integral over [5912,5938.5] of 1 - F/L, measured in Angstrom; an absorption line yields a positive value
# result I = -0.9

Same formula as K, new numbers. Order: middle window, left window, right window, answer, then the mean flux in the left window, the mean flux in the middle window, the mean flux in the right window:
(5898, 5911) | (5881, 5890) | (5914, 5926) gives 0.4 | 9.95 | 10.4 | 11.4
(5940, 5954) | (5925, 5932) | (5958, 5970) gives -0.6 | 9.13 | 10.2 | 10.4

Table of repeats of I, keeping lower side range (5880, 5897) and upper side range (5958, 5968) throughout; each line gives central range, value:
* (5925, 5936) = 0.6 Angstrom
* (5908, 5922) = -1.8 Angstrom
